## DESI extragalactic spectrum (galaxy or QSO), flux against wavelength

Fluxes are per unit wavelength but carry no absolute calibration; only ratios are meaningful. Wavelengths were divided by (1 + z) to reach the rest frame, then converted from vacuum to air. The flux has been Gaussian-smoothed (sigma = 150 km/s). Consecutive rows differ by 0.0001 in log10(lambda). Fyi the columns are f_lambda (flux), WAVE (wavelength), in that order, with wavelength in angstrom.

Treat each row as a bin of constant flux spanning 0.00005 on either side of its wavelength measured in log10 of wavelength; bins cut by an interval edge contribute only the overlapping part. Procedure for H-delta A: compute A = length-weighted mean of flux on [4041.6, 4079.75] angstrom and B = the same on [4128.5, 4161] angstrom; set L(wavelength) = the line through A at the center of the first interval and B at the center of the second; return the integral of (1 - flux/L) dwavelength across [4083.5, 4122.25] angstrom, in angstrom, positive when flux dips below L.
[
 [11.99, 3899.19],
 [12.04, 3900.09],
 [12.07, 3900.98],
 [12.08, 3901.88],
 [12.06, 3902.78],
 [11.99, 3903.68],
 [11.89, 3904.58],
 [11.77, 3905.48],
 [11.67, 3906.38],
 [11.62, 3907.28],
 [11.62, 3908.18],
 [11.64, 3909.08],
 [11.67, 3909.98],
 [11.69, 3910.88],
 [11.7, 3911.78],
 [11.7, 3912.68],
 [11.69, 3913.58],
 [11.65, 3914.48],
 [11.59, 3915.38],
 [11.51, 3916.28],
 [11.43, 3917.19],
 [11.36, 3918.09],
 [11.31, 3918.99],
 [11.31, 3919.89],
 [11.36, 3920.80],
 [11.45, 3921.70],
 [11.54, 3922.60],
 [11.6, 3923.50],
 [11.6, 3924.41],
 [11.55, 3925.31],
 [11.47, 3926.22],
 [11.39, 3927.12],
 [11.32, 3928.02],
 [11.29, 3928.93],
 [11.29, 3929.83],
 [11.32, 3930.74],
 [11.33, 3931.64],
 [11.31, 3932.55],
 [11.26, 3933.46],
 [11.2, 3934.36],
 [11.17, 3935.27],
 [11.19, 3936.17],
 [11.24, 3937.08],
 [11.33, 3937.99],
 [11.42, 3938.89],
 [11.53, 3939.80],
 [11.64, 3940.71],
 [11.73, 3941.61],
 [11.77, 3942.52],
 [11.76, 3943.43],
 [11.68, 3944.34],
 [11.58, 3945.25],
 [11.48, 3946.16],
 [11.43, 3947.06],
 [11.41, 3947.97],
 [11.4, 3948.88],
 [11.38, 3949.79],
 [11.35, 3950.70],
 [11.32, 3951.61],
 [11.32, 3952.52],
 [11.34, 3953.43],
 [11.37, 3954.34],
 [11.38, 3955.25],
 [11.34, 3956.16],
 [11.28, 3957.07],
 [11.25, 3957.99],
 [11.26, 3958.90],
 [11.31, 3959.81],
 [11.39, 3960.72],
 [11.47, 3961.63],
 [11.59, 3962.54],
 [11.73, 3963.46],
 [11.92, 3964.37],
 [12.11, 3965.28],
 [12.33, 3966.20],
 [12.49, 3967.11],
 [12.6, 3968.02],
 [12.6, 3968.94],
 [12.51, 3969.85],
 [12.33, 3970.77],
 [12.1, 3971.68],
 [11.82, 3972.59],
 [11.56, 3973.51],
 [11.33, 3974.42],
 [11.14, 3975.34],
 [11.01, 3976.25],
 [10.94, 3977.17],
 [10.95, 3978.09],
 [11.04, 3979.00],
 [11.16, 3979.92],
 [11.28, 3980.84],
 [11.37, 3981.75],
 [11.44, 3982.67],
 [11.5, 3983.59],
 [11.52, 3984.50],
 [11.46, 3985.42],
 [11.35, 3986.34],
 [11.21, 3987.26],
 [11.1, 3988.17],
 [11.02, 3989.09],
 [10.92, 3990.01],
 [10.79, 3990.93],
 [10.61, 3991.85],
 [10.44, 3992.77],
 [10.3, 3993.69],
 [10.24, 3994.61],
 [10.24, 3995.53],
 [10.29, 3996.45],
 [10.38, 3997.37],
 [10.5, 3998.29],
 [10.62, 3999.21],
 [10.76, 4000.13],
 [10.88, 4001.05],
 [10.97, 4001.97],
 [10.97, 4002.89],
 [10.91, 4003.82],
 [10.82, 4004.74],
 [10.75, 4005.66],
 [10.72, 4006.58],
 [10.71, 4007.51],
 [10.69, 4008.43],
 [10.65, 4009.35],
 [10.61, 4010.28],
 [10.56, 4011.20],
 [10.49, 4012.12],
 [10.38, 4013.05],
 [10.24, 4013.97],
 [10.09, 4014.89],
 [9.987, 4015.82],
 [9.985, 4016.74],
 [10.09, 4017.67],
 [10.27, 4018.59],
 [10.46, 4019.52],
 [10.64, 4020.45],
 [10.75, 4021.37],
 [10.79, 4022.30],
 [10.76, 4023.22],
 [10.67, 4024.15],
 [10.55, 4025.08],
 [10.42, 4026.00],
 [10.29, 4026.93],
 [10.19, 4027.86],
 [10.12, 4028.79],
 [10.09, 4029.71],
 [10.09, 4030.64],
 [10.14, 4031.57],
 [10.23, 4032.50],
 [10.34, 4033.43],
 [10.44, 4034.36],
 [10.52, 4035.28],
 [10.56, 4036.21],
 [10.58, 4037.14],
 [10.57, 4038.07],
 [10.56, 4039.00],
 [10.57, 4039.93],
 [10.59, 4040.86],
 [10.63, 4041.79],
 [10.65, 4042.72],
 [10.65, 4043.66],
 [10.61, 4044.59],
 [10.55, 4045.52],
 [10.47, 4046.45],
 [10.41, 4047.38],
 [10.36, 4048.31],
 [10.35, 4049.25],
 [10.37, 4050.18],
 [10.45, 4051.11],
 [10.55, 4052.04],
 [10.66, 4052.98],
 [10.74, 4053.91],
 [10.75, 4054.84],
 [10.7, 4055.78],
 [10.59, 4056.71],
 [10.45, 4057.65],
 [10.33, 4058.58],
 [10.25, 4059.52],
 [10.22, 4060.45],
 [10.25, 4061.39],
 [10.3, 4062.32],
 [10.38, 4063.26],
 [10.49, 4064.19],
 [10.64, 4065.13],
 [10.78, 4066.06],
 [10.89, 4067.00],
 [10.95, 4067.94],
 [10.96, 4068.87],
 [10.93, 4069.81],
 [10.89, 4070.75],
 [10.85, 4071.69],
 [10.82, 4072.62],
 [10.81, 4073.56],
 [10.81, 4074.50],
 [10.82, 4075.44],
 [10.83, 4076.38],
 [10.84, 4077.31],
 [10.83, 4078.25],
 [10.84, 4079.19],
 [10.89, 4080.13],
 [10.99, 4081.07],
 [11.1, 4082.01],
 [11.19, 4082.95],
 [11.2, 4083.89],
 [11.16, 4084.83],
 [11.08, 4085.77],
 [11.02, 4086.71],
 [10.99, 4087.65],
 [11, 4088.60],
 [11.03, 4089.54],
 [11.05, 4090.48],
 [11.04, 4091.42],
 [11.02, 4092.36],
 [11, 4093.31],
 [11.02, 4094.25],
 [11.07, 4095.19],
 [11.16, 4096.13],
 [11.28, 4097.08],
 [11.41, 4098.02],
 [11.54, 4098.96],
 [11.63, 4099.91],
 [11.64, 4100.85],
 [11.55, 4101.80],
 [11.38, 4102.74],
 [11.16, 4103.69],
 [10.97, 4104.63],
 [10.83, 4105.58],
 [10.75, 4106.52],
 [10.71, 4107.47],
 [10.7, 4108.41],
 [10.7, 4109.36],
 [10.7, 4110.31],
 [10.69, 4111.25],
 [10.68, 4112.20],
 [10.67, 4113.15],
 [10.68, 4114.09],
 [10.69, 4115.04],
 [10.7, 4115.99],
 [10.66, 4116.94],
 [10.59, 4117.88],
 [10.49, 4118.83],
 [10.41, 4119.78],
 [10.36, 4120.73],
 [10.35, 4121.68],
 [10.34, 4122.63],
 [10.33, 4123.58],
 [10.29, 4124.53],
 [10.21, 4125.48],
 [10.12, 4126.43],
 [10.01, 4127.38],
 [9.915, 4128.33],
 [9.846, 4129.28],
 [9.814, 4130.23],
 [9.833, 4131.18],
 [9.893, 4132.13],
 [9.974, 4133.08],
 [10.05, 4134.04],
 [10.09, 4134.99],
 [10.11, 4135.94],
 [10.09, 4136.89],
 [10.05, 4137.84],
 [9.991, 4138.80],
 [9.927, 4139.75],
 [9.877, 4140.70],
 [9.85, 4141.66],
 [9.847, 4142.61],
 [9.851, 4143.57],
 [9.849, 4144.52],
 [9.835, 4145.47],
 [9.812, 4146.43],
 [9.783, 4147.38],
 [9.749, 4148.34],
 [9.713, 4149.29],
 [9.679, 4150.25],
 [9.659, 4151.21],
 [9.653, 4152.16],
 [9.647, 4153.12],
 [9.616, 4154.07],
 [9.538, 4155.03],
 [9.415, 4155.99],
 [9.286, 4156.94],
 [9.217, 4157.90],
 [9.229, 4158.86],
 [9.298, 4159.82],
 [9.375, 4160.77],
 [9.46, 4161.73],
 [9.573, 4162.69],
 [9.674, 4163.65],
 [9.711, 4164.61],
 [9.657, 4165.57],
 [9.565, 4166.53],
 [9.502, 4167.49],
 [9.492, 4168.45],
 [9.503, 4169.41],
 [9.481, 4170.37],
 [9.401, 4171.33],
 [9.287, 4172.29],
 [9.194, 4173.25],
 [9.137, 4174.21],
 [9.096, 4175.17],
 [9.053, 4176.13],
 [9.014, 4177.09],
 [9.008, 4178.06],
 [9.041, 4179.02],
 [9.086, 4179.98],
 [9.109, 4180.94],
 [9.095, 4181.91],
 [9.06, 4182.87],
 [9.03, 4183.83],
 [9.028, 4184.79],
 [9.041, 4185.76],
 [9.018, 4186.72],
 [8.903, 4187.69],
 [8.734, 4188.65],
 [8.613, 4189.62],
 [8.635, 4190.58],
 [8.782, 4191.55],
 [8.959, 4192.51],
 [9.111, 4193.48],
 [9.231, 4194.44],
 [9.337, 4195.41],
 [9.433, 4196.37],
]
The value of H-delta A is -2.9 angstrom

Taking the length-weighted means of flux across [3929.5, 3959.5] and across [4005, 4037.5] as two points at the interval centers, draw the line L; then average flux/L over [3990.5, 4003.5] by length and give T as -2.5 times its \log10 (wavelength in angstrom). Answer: 0.02 mag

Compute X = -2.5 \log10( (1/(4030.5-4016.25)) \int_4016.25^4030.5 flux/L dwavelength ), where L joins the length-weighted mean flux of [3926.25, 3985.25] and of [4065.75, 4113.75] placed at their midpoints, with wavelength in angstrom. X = 0.09 mag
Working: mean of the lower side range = 11.5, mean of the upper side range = 11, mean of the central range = 10.4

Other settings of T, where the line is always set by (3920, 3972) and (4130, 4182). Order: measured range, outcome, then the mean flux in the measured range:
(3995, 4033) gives 0.044 mag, 10.5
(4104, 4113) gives -0.076 mag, 10.8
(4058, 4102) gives -0.065 mag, 10.9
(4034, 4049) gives 0.012 mag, 10.5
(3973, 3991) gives 0.001 mag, 11.2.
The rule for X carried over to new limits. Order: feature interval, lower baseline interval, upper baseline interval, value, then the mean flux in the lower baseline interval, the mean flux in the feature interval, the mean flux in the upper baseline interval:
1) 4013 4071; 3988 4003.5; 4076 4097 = 0.04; 10.6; 10.5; 11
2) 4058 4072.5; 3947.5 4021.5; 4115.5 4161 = -0.01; 11.1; 10.6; 9.92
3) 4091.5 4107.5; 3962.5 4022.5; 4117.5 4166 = -0.10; 11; 11.2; 9.86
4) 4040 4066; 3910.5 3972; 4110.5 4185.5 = 0.01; 11.6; 10.5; 9.77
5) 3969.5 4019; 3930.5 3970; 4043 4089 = 0.03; 11.6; 10.9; 10.7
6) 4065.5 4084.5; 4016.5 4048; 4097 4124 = -0.03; 10.5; 10.9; 10.8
